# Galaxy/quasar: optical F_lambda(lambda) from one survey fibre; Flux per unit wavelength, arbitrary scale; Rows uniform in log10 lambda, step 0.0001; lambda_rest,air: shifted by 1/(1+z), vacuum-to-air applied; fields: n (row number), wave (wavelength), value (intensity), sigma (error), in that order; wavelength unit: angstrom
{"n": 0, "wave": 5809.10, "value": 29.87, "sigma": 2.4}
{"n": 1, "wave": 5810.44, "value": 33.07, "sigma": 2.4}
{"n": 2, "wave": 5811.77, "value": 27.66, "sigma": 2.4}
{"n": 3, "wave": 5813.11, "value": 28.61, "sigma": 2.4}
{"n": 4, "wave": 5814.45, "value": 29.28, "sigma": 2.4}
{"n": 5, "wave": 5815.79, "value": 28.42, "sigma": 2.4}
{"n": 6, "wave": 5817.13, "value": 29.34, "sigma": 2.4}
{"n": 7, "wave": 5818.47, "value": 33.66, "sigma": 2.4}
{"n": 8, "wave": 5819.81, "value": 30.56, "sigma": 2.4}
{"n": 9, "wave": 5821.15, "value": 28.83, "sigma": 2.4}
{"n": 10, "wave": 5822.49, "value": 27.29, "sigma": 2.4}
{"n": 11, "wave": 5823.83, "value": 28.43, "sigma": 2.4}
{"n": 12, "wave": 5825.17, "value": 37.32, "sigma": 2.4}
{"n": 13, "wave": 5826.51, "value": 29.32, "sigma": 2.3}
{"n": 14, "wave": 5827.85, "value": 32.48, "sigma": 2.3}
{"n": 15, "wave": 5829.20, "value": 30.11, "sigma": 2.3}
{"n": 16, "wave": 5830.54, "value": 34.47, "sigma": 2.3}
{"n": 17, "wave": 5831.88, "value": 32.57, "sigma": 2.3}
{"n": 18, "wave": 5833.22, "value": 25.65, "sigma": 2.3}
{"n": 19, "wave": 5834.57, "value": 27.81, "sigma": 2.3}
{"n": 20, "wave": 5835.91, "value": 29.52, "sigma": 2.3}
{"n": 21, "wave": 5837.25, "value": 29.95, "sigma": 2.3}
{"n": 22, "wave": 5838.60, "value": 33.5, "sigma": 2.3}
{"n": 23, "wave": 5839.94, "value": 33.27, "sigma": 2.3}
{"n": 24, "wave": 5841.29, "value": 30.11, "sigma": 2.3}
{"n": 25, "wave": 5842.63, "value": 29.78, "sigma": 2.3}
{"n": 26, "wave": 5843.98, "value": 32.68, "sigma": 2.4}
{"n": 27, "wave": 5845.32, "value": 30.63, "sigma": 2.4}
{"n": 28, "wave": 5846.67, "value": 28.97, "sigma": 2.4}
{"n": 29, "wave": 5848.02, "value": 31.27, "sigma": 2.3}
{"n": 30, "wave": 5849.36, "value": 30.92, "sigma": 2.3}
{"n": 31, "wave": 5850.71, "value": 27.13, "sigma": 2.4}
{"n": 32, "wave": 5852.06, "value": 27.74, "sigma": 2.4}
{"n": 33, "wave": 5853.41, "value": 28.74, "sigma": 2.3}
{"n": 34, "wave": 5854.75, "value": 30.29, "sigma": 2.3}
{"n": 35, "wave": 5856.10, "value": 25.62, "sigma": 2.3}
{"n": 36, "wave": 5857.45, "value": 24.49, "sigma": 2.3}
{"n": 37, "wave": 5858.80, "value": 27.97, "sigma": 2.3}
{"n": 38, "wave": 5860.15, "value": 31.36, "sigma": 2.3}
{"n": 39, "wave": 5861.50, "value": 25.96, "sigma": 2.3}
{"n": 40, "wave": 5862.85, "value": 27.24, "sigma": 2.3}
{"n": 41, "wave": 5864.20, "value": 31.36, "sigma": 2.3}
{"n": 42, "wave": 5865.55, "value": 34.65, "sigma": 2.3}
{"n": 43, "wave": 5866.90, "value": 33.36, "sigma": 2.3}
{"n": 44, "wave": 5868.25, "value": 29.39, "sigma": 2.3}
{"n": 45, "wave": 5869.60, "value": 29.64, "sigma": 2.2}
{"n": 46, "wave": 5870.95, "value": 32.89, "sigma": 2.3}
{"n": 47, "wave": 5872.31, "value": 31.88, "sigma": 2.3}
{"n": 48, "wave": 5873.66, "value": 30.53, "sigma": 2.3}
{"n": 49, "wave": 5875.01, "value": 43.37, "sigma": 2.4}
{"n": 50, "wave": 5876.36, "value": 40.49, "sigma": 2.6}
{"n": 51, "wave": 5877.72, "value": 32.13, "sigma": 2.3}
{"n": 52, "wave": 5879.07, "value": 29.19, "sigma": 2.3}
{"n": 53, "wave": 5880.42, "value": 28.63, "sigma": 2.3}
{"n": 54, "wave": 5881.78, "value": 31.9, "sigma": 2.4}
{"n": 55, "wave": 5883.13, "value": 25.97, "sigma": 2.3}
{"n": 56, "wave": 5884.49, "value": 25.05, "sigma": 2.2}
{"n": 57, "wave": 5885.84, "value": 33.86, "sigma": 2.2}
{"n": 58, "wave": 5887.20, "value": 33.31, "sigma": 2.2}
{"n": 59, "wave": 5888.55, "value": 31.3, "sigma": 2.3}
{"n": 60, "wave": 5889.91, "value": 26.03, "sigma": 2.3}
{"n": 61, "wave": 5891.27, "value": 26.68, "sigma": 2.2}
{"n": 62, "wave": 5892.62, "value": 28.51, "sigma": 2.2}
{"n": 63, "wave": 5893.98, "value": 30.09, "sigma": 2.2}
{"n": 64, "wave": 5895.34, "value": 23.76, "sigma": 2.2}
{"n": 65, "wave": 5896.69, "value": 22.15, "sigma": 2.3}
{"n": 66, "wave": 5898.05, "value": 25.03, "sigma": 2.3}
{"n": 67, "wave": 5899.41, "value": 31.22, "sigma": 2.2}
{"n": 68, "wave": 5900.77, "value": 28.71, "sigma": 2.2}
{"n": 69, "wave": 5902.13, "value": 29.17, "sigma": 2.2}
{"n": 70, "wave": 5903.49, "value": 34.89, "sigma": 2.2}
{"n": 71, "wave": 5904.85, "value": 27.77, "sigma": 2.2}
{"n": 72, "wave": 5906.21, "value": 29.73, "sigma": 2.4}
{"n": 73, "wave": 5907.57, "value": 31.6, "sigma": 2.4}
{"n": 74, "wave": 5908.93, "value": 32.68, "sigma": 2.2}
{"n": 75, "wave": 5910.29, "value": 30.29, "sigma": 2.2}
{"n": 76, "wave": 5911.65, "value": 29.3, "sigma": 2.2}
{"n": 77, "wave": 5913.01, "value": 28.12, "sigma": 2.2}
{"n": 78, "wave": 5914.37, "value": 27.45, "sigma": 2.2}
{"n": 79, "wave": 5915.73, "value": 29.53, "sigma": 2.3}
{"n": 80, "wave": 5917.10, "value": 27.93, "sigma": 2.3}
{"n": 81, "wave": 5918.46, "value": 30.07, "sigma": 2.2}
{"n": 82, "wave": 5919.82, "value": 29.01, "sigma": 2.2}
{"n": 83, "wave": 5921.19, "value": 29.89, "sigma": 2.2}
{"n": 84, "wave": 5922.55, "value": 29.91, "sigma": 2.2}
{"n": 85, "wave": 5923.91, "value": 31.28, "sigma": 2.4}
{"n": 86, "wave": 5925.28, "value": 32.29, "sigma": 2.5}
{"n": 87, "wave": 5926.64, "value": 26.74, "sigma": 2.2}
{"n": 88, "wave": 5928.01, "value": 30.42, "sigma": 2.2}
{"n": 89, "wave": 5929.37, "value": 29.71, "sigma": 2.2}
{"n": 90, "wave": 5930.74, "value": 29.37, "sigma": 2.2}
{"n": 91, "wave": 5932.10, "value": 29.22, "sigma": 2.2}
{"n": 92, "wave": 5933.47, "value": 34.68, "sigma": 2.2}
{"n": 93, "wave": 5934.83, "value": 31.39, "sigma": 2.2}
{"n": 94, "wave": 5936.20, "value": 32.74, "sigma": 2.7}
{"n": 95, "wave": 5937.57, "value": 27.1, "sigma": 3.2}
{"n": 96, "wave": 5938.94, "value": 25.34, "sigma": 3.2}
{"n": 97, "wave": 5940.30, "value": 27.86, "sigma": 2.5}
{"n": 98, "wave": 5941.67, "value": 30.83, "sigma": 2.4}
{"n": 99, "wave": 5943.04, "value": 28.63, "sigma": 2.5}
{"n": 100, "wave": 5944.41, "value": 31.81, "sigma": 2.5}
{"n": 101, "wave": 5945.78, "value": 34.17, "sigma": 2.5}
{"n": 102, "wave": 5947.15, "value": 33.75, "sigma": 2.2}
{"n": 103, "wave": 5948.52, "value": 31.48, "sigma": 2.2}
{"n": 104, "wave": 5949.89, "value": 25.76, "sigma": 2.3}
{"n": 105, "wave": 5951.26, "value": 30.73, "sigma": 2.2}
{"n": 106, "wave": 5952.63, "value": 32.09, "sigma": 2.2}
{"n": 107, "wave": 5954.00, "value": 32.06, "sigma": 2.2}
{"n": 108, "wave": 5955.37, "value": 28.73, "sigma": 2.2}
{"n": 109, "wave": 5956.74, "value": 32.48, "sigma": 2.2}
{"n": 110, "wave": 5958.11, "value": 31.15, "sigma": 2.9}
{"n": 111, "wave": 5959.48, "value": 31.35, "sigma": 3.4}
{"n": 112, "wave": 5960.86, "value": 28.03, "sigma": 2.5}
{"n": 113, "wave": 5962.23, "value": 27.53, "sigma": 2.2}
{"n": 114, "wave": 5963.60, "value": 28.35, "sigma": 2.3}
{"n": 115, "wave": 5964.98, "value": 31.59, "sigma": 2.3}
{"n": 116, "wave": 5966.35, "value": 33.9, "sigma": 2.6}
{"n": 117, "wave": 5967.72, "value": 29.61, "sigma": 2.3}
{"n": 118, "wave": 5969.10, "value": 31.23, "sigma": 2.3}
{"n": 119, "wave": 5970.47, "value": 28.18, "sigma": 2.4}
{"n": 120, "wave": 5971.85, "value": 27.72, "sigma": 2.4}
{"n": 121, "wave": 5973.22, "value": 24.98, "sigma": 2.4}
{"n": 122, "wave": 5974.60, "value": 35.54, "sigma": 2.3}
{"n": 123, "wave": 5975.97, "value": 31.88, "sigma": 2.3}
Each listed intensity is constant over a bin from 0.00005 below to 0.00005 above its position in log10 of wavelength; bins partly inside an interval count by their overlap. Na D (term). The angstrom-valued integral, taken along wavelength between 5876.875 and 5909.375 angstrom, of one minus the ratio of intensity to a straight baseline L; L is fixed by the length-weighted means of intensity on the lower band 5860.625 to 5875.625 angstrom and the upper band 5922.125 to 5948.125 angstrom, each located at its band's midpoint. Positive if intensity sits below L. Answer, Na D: 2.2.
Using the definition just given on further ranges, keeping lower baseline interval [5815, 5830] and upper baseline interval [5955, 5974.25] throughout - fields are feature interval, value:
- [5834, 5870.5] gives 0.7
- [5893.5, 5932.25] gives 1.1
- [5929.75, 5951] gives -0.3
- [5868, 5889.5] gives -1.1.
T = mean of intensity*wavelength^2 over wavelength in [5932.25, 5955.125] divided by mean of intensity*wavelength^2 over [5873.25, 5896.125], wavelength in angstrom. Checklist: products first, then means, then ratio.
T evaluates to 1.02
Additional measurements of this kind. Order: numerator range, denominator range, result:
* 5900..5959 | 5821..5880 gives 1.01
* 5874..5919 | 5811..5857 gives 1.02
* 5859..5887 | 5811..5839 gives 1.06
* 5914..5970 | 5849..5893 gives 1.02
